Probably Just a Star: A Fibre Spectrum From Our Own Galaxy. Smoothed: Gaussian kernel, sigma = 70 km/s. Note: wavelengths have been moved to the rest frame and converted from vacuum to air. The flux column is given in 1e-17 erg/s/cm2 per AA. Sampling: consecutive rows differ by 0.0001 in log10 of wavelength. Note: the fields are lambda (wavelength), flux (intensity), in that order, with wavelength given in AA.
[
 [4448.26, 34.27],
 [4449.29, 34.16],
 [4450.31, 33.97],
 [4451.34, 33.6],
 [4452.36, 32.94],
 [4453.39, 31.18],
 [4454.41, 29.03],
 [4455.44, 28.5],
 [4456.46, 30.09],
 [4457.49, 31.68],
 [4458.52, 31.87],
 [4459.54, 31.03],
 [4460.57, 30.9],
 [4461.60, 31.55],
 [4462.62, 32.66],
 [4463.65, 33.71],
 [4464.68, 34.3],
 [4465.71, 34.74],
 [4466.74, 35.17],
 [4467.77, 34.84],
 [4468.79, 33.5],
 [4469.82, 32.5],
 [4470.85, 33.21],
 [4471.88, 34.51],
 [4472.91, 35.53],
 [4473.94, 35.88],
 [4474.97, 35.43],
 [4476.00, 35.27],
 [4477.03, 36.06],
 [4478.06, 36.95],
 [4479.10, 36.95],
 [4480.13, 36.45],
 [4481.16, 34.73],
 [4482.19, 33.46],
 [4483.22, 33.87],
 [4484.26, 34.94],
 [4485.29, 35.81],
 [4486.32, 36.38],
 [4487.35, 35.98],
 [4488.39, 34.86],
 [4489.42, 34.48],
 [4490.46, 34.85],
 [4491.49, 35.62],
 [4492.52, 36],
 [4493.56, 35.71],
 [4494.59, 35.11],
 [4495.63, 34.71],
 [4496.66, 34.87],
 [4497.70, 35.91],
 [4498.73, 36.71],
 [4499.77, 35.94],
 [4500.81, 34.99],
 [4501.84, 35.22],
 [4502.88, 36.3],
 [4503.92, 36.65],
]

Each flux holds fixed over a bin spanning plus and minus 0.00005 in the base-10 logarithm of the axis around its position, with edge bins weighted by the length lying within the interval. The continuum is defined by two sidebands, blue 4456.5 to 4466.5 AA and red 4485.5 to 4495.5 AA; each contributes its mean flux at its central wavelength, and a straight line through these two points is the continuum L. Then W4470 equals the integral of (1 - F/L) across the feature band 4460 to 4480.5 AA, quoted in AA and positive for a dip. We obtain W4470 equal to -0.7 AA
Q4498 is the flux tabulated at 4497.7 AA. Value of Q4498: 35.91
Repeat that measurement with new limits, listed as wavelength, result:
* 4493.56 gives 35.71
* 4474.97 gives 35.43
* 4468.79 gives 33.5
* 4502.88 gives 36.3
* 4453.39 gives 31.18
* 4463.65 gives 33.71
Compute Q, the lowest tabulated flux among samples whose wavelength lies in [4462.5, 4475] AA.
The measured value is 32.5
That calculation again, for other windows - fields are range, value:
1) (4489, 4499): 34.48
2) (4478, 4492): 33.46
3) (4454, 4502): 28.5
